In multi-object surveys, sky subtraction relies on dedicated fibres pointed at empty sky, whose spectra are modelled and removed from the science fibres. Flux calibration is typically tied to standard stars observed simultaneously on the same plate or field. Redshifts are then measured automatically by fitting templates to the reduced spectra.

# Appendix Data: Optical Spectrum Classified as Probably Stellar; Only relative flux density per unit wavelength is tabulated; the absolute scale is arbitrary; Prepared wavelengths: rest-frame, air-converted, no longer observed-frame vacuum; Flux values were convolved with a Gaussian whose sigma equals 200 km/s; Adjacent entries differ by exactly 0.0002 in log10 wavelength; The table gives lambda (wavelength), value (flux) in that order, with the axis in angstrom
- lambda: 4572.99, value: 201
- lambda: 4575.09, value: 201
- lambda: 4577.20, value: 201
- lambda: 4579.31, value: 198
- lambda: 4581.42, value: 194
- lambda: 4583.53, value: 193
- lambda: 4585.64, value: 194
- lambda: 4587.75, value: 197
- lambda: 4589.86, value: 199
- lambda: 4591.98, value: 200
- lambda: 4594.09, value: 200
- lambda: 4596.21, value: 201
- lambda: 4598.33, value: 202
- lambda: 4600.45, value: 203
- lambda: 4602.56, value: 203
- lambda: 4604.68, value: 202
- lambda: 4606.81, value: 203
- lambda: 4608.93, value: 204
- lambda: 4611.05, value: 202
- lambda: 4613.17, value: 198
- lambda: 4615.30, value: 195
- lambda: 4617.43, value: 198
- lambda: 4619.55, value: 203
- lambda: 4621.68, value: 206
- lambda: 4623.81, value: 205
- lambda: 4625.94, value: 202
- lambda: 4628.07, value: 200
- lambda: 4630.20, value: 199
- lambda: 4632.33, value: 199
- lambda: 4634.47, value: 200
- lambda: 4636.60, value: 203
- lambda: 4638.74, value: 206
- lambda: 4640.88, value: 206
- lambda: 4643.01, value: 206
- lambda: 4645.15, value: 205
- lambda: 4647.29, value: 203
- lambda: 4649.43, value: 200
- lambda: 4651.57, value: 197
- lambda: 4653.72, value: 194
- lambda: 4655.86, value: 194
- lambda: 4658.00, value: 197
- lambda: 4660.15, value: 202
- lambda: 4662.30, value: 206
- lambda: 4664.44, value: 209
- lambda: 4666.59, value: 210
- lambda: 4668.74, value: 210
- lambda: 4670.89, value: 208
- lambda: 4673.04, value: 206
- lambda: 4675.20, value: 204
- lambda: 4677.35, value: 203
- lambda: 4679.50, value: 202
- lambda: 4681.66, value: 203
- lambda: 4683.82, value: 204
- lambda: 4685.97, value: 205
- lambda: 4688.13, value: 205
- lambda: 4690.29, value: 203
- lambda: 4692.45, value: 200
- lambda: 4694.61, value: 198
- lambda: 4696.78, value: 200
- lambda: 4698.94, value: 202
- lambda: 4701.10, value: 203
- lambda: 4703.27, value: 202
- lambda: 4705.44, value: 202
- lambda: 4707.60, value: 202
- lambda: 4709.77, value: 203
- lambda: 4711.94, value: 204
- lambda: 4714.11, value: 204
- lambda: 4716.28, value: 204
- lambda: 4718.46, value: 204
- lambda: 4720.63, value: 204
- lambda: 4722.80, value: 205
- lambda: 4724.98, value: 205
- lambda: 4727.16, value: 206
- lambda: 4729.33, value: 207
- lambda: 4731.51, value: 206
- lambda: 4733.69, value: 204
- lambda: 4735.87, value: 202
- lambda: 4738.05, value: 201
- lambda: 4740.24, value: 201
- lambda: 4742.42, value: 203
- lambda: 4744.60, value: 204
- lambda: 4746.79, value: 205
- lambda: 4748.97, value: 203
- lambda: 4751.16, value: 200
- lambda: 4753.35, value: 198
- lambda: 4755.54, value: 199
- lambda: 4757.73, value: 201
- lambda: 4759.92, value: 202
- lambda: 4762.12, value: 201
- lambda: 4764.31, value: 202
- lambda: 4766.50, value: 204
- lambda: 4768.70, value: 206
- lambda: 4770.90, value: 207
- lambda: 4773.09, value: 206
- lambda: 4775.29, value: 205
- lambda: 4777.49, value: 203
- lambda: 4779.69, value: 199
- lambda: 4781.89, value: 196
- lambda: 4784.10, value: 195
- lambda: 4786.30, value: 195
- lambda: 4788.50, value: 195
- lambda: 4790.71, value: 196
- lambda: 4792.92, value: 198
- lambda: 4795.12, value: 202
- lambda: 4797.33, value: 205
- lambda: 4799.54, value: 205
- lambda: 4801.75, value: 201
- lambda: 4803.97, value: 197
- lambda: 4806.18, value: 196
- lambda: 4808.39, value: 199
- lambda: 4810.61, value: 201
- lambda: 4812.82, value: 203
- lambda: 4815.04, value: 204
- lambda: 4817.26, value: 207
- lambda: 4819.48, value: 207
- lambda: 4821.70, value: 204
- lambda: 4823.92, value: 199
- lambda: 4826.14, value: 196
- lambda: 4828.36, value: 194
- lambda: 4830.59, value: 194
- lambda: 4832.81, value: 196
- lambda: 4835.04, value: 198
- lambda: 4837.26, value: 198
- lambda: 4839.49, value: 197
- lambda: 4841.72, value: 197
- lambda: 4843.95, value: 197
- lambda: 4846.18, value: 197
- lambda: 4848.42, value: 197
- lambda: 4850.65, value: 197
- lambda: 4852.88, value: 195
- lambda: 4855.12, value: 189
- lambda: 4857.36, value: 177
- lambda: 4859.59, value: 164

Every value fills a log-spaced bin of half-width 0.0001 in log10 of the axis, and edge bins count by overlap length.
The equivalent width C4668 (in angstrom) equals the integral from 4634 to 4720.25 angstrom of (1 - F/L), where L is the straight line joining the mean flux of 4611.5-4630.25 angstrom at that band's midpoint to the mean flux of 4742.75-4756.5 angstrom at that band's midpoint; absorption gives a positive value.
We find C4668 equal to -0.8 angstrom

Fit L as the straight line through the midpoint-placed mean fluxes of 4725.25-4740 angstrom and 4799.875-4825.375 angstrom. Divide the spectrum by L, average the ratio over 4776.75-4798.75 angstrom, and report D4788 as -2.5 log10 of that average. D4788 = 0.02 mag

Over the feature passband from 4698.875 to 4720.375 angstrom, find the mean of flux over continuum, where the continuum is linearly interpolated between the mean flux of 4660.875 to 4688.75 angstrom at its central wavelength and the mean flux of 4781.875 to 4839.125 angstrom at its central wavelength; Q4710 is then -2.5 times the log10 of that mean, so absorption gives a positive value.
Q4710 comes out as 0.01 mag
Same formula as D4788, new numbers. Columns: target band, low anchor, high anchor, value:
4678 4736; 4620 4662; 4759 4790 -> -0.01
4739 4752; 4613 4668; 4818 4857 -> -0.02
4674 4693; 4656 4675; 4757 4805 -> 0.01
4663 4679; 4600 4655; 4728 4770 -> -0.03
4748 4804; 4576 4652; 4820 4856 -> -0.02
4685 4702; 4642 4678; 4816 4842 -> 0.00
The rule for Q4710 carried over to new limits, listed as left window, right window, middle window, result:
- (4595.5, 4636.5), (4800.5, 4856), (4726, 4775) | -0.02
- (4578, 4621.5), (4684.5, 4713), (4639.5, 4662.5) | 0.00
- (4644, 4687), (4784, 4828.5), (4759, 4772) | -0.01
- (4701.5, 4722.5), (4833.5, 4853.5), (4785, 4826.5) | -0.01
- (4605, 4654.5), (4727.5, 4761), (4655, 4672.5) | -0.02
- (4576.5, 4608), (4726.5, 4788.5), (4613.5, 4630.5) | -0.01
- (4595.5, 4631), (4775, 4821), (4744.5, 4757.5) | 0.00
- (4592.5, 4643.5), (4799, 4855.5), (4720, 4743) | -0.02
